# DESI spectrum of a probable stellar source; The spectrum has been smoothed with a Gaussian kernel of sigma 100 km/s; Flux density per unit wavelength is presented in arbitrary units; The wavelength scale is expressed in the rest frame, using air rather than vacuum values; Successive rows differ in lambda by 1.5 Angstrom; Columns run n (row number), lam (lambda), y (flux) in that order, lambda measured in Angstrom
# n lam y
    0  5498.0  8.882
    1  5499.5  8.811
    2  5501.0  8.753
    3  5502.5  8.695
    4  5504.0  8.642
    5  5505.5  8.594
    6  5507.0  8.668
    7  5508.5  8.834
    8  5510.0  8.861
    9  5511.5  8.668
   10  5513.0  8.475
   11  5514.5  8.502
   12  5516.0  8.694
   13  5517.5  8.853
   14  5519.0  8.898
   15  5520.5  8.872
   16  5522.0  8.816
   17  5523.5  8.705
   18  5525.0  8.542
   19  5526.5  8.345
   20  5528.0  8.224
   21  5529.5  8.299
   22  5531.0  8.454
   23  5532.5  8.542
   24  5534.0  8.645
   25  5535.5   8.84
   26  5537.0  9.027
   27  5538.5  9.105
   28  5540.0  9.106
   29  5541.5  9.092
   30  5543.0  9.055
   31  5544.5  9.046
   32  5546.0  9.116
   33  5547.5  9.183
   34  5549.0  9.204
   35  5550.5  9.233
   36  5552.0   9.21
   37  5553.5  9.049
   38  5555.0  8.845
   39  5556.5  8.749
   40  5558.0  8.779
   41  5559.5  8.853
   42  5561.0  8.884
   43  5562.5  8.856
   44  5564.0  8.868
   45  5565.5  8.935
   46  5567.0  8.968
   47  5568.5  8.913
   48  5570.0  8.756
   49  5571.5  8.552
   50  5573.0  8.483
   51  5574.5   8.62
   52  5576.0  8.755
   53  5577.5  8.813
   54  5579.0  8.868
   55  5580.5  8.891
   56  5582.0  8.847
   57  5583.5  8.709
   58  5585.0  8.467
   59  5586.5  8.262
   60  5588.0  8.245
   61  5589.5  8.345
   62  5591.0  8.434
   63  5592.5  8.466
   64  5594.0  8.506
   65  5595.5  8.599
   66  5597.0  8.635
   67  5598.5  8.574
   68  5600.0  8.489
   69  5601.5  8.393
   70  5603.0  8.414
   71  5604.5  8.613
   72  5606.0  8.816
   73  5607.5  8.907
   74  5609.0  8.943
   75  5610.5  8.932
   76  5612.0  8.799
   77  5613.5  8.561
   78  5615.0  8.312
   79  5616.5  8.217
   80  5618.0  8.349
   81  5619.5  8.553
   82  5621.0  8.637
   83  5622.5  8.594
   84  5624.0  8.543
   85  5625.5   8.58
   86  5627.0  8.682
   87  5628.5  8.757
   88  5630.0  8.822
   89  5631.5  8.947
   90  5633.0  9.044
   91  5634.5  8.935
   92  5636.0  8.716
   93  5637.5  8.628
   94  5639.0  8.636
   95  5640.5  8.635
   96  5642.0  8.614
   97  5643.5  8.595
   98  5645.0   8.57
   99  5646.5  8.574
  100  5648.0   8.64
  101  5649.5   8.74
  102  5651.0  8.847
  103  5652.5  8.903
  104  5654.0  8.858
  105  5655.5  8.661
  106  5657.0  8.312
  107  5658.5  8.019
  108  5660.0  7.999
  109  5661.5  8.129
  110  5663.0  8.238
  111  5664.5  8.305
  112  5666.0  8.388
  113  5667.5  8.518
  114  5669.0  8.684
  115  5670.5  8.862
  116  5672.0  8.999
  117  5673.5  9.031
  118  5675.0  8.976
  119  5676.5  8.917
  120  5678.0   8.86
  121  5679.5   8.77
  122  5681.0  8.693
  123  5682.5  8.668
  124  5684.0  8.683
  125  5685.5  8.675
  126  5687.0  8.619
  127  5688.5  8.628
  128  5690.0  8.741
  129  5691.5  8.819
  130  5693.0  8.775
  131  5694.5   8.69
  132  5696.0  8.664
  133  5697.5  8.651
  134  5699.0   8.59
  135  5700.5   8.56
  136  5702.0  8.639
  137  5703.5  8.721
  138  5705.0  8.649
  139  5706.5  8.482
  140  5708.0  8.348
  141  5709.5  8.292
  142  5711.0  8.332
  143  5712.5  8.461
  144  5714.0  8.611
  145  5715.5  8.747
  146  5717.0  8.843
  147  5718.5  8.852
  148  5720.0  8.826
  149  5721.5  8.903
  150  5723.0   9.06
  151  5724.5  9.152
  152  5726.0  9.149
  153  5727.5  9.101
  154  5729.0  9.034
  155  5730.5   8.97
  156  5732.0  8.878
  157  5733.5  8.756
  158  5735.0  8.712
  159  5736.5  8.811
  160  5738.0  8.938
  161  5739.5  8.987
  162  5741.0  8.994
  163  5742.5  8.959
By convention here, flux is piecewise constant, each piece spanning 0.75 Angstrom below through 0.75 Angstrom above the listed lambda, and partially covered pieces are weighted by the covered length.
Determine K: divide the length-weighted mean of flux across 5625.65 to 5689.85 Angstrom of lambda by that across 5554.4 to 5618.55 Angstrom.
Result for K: 1.00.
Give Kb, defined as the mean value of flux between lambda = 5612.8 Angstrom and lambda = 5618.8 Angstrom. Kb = 8.36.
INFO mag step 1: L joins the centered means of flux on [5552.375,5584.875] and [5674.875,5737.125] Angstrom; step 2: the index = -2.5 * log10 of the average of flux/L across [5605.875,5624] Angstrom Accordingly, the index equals 0.02 mag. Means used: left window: 8.81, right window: 8.74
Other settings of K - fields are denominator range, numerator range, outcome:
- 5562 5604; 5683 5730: 1.01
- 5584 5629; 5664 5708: 1.02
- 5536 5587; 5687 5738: 0.98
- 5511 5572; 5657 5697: 0.98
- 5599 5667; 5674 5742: 1.02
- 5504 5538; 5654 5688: 0.99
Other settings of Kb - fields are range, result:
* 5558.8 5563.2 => 8.86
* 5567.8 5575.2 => 8.66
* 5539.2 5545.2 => 9.08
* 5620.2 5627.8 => 8.61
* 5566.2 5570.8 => 8.88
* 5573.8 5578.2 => 8.73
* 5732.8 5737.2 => 8.76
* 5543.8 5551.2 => 9.16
